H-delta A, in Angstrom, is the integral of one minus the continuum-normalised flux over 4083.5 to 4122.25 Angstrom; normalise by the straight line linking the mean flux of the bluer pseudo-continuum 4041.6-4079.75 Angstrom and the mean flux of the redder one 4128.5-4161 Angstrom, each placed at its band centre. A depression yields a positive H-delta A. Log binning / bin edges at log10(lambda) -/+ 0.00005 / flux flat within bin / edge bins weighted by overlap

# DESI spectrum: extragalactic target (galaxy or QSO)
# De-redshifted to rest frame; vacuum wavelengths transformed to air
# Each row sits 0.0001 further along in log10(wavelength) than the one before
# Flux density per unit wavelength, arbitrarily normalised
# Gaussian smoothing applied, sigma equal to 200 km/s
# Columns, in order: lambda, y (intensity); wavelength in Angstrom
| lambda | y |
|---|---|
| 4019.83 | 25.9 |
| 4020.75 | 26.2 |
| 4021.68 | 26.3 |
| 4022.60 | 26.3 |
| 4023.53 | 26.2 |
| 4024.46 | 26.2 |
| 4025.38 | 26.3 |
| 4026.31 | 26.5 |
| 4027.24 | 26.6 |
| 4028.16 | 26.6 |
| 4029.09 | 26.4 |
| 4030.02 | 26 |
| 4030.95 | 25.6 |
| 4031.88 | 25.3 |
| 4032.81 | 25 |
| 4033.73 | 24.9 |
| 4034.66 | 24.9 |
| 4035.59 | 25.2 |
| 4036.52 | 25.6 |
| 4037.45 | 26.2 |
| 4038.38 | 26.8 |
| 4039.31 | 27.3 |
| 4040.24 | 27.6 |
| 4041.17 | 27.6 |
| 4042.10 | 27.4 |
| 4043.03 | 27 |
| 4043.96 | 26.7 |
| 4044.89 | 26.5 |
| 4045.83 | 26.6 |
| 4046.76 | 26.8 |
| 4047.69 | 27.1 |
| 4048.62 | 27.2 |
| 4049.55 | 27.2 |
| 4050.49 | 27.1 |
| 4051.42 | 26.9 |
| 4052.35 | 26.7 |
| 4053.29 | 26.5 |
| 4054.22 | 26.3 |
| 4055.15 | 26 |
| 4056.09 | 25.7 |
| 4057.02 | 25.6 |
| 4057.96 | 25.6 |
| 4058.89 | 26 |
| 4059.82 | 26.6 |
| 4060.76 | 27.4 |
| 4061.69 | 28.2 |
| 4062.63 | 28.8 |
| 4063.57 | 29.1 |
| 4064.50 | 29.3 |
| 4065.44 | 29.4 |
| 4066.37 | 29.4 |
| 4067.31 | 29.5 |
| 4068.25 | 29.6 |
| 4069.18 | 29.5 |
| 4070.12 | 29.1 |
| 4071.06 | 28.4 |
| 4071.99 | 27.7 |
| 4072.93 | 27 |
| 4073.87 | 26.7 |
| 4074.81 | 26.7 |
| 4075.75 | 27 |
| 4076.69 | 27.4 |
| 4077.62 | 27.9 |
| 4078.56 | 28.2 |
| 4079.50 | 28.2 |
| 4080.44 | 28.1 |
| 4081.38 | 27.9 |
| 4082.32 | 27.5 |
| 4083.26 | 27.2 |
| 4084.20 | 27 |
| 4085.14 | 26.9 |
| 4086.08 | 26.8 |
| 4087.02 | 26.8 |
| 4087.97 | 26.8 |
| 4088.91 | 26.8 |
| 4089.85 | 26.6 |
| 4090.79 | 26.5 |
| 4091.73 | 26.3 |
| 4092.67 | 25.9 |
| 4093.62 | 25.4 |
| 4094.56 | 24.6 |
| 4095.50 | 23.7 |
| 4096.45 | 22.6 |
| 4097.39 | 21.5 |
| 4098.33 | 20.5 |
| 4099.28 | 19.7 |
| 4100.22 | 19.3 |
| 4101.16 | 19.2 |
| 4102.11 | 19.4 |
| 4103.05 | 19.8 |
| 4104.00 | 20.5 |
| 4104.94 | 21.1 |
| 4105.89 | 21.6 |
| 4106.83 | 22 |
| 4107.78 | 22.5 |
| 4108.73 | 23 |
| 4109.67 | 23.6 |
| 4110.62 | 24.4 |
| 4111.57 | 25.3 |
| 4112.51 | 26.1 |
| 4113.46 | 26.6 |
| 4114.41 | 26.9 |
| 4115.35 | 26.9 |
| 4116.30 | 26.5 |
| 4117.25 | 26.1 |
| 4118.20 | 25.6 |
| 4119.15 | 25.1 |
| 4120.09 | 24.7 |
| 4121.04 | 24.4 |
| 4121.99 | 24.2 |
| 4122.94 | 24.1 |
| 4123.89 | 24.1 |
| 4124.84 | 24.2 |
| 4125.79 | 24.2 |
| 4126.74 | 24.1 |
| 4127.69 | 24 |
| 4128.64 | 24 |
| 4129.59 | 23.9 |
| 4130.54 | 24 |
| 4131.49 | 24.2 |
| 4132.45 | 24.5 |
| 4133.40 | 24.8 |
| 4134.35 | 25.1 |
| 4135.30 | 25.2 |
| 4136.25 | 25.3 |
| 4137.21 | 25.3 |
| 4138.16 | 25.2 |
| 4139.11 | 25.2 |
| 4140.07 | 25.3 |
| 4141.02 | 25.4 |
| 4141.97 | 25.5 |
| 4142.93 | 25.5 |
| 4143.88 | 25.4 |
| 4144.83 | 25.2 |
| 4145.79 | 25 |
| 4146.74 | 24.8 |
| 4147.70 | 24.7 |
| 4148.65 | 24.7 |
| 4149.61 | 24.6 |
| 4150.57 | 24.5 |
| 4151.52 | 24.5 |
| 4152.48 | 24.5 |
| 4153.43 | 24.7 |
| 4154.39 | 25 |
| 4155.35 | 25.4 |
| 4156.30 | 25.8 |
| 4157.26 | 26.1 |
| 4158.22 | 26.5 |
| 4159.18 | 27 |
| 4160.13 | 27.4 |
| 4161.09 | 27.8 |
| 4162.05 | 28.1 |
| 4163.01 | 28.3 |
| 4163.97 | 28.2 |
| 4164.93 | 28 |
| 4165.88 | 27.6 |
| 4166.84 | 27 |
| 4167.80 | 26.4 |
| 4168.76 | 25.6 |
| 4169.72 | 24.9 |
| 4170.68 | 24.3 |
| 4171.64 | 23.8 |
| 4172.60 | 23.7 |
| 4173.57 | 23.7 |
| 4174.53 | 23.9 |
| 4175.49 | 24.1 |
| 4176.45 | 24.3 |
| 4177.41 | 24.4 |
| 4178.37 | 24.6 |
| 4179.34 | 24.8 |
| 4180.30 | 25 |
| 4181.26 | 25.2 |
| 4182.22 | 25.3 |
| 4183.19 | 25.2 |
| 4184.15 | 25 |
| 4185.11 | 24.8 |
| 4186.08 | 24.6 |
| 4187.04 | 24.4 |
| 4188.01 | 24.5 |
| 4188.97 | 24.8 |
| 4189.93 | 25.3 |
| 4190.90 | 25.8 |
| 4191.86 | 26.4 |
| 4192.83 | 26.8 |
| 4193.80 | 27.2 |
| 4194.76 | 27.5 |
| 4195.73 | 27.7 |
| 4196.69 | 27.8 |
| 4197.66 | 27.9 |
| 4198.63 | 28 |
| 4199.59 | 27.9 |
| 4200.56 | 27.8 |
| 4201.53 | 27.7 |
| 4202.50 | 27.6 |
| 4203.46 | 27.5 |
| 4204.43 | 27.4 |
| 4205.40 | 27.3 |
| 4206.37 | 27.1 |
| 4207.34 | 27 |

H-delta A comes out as 3.2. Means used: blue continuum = 27.5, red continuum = 25.2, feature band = 24.1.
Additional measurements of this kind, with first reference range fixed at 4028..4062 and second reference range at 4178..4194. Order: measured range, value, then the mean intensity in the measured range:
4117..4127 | 0.5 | 24.6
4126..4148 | 0.7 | 24.8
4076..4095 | -0.6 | 26.9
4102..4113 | 1.4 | 22.5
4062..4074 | -1.2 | 28.8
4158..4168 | -0.8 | 27.6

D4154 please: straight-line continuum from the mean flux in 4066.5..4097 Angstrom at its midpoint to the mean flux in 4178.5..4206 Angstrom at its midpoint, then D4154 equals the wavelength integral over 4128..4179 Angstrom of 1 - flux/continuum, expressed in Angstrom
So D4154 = 2.38 Angstrom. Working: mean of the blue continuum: 27.1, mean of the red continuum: 26.3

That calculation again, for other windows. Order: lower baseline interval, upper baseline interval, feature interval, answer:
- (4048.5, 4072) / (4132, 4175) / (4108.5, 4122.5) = 0.57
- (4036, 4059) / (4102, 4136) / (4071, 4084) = -0.98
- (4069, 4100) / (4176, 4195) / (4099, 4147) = 3.28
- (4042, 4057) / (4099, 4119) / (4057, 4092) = -3.38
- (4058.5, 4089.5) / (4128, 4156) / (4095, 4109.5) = 2.97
